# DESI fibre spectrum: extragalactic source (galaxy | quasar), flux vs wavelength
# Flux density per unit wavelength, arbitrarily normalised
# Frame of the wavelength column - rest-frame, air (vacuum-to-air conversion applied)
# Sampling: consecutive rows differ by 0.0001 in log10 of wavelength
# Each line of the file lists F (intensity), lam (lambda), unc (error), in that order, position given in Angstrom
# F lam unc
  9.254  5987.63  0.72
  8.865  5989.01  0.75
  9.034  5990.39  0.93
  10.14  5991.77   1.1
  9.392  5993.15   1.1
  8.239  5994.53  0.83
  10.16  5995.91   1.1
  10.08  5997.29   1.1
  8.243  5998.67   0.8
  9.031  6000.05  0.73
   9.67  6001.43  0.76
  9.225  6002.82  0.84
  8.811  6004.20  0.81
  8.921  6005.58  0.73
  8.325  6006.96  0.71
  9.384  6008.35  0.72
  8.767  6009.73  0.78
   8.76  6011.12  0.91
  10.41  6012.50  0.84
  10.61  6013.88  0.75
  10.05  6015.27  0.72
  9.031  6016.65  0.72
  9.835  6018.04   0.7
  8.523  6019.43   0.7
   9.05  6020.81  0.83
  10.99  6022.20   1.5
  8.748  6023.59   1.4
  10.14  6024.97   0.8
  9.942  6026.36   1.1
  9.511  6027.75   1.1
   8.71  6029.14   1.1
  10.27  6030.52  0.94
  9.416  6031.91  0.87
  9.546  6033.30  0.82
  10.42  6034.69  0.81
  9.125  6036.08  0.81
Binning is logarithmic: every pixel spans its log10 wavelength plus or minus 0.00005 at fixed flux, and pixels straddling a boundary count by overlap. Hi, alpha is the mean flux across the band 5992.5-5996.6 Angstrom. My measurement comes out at 9.26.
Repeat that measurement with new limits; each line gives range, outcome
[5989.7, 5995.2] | 9.2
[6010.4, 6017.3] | 9.78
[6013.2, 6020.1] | 9.6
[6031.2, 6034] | 9.48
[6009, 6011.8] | 8.77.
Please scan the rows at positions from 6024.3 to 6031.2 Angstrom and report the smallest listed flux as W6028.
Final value 8.71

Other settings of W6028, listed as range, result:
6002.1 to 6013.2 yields 8.325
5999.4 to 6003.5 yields 9.031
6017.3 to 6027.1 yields 8.523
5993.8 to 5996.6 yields 8.239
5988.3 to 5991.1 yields 8.865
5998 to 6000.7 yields 8.243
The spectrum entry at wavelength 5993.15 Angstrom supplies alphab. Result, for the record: 9.392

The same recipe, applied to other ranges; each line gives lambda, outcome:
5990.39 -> 9.034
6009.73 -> 8.767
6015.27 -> 10.05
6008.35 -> 9.384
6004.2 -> 8.811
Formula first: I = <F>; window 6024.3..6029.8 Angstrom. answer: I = 9.57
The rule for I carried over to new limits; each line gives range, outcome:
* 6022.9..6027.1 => 9.62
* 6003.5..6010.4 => 8.85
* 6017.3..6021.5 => 9.13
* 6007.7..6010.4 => 9.09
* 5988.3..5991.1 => 8.95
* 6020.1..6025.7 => 9.74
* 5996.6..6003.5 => 9.25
